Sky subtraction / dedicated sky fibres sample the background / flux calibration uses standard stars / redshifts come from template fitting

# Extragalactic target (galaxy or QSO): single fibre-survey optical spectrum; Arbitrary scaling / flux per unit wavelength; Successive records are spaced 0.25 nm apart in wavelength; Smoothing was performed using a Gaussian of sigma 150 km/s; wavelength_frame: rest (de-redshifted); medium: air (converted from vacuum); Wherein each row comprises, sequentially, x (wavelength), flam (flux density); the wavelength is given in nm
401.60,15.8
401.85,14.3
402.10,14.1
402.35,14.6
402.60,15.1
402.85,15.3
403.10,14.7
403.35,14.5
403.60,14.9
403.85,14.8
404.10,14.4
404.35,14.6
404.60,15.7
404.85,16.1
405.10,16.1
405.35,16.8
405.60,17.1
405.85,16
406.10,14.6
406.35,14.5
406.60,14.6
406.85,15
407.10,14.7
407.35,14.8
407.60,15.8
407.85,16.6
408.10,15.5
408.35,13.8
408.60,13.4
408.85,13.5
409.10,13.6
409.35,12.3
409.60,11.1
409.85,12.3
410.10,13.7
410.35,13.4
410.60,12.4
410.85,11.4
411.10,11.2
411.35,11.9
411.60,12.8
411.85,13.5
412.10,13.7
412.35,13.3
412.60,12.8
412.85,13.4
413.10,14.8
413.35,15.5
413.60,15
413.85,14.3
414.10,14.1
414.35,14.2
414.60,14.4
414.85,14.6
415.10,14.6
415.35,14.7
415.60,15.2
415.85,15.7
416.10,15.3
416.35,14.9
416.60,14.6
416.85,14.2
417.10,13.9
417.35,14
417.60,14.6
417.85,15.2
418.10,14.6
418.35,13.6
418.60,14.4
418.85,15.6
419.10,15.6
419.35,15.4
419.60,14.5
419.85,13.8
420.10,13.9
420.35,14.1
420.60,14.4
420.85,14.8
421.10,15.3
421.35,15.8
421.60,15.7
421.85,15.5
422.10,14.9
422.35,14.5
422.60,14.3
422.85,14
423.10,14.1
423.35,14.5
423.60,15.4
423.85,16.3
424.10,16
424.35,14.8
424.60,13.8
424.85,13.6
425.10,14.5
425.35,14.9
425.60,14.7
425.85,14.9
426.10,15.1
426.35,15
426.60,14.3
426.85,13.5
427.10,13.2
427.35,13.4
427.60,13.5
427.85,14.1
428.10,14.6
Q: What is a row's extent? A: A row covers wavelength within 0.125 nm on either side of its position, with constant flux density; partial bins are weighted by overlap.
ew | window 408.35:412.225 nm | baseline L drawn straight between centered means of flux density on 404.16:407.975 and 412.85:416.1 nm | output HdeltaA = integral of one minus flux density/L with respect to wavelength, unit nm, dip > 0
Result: 0.616 nm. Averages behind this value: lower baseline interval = 15.5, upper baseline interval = 14.7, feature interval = 12.7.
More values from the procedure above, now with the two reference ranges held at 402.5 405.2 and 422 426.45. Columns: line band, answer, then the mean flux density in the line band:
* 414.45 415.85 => 0.01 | 14.8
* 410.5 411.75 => 0.25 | 12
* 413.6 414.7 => 0.04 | 14.3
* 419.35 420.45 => 0.04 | 14.2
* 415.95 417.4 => 0.03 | 14.5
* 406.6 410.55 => 0.28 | 14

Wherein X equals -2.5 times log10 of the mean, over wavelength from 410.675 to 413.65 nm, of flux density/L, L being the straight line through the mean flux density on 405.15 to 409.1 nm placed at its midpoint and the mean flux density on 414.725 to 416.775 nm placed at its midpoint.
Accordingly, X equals 0.14 mag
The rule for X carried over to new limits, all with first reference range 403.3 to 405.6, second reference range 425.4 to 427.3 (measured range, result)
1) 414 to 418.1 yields 0.017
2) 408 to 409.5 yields 0.122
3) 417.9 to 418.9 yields 0.018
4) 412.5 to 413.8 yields 0.051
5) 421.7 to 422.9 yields -0.010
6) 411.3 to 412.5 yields 0.152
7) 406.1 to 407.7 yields 0.033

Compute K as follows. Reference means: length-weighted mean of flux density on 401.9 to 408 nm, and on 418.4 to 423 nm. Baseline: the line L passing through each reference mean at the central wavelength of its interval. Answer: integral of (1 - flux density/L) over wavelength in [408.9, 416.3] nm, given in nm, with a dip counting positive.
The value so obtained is 0.67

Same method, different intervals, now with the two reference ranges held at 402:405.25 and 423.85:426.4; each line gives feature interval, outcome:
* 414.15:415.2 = 0.03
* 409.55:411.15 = 0.28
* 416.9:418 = 0.03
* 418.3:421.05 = 0.05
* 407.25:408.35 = -0.04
